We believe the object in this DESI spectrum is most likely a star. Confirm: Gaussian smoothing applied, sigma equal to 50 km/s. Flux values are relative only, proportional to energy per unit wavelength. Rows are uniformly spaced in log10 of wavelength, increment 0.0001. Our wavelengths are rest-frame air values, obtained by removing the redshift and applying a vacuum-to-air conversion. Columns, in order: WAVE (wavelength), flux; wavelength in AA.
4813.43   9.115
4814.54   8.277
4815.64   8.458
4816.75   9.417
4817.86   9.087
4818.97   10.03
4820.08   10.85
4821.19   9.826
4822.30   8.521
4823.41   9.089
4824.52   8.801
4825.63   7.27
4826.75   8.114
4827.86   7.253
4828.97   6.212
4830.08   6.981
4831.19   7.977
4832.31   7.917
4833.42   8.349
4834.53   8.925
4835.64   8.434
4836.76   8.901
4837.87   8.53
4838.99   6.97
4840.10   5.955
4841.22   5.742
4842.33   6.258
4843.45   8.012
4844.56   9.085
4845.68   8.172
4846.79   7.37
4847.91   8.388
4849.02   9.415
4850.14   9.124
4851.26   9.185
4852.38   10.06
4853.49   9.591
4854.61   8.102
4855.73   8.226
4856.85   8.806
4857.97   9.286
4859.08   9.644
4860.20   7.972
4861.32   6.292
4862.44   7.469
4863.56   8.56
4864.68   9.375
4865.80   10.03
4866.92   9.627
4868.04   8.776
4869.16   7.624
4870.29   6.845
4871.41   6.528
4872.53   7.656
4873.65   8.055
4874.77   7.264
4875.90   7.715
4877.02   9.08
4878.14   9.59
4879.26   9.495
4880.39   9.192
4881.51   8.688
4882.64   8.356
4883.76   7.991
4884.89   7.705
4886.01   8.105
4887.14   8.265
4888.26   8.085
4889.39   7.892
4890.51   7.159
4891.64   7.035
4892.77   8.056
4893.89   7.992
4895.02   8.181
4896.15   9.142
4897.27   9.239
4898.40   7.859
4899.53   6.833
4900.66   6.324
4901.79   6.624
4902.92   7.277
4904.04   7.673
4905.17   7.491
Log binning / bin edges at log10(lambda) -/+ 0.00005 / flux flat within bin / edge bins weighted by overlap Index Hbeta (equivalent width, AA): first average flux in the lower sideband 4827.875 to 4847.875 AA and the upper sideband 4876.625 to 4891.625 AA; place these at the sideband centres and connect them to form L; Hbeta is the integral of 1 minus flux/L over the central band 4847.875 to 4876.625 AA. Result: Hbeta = -1.6 AA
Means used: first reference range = 7.64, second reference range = 8.37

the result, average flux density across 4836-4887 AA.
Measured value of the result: 8.28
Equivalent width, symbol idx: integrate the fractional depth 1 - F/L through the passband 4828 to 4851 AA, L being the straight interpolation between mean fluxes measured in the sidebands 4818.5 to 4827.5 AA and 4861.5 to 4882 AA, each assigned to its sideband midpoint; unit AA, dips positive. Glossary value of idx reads 2.5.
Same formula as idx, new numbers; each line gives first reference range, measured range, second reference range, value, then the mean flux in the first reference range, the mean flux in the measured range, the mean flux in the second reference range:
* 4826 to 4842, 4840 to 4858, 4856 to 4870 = -0.5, 7.57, 8.31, 8.58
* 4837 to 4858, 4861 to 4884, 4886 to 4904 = -1.0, 8.21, 8.32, 7.74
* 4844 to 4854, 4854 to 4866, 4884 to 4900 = 0.3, 8.94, 8.48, 7.97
